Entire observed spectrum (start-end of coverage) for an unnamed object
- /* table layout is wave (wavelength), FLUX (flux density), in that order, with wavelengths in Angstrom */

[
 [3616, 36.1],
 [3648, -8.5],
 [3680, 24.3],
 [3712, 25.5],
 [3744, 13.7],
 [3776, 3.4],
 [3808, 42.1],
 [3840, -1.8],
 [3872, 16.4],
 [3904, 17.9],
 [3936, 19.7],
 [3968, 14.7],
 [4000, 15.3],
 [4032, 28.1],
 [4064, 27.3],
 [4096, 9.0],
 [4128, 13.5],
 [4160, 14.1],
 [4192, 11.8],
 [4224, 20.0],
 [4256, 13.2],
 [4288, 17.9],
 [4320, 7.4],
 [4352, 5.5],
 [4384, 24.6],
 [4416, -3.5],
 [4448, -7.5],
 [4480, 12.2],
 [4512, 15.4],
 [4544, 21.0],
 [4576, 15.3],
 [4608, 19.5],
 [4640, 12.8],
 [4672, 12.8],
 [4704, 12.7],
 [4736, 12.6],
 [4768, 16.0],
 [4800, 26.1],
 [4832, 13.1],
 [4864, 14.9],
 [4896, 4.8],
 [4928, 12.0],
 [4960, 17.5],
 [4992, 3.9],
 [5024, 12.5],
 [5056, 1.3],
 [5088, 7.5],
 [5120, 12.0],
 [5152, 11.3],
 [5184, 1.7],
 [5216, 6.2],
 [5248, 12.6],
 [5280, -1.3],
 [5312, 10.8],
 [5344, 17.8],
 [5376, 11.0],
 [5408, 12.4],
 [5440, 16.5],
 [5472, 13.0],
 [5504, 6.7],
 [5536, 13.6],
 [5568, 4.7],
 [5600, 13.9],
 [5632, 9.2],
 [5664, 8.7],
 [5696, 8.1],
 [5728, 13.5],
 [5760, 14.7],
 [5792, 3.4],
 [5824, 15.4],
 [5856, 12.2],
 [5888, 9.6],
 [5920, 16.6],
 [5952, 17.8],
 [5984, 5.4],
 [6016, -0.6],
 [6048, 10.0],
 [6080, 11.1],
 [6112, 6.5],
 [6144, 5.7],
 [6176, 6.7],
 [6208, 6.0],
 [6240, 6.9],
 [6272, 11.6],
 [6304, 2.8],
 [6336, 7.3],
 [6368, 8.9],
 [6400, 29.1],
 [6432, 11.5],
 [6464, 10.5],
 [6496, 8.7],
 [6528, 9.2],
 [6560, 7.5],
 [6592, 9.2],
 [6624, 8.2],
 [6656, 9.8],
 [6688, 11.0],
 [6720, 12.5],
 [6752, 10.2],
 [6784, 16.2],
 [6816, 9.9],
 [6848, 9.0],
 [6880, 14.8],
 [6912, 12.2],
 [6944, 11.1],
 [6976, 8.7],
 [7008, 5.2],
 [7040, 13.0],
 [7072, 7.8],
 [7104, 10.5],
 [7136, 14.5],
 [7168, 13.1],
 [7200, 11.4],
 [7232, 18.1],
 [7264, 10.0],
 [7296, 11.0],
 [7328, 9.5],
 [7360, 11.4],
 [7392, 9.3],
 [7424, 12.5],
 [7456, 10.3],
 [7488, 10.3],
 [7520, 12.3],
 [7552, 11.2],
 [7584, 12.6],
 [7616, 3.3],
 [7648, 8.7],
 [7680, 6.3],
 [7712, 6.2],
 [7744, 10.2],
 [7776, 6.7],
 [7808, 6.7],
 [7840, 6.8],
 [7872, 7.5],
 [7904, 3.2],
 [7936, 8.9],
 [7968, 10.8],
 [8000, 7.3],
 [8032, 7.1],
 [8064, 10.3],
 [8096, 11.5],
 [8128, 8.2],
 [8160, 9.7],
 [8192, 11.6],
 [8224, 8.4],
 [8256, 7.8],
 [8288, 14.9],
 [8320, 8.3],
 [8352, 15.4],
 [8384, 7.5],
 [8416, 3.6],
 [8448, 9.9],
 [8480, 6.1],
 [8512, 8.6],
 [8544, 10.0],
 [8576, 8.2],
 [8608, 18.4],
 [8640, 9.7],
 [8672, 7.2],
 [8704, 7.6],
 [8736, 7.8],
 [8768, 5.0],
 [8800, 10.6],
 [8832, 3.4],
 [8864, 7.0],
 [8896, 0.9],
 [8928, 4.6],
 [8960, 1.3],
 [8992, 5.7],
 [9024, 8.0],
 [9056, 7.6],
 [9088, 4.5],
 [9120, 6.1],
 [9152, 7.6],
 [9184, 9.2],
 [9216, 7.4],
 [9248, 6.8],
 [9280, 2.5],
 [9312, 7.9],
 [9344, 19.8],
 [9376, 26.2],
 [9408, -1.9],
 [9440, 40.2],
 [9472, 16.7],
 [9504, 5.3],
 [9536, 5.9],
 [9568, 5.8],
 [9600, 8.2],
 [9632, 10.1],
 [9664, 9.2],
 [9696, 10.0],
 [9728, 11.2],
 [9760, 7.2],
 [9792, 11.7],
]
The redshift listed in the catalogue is 0.72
